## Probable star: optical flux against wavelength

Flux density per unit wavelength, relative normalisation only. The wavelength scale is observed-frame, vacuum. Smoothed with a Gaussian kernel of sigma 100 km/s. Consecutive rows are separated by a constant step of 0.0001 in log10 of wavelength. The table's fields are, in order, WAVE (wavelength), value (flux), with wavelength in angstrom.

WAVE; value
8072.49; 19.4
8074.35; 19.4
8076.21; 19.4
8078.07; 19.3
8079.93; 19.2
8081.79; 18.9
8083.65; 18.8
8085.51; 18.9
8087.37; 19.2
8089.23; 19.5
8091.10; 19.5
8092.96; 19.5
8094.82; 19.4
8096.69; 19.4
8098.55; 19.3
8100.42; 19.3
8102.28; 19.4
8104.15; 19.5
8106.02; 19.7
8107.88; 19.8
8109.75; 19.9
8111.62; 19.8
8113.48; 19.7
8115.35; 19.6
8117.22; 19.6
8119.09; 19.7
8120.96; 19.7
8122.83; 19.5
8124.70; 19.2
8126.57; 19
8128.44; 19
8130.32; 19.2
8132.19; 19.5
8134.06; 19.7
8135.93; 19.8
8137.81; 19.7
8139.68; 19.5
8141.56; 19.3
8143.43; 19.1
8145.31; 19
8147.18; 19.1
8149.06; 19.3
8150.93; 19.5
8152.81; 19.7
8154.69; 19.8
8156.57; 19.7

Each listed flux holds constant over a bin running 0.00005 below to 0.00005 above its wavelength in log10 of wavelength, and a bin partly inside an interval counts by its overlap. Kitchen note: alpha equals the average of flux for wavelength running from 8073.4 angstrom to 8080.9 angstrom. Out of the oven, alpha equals 19.3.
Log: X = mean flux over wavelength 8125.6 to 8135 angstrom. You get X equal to 19.3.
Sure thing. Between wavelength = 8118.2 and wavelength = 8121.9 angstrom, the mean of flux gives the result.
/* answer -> 19.7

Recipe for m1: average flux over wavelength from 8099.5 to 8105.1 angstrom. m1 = 19.4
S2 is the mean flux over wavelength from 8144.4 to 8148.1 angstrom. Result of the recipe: 19.1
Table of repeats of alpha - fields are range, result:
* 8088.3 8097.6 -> 19.4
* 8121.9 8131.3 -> 19.2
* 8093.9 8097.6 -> 19.4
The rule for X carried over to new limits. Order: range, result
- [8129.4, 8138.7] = 19.6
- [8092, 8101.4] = 19.4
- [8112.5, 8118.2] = 19.7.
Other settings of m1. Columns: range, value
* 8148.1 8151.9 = 19.4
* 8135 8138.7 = 19.7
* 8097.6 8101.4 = 19.3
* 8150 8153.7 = 19.6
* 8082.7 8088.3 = 19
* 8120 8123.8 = 19.6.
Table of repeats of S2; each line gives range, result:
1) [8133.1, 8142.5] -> 19.6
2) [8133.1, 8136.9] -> 19.7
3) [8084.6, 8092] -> 19.3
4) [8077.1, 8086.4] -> 19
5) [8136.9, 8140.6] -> 19.6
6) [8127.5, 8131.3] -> 19.1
